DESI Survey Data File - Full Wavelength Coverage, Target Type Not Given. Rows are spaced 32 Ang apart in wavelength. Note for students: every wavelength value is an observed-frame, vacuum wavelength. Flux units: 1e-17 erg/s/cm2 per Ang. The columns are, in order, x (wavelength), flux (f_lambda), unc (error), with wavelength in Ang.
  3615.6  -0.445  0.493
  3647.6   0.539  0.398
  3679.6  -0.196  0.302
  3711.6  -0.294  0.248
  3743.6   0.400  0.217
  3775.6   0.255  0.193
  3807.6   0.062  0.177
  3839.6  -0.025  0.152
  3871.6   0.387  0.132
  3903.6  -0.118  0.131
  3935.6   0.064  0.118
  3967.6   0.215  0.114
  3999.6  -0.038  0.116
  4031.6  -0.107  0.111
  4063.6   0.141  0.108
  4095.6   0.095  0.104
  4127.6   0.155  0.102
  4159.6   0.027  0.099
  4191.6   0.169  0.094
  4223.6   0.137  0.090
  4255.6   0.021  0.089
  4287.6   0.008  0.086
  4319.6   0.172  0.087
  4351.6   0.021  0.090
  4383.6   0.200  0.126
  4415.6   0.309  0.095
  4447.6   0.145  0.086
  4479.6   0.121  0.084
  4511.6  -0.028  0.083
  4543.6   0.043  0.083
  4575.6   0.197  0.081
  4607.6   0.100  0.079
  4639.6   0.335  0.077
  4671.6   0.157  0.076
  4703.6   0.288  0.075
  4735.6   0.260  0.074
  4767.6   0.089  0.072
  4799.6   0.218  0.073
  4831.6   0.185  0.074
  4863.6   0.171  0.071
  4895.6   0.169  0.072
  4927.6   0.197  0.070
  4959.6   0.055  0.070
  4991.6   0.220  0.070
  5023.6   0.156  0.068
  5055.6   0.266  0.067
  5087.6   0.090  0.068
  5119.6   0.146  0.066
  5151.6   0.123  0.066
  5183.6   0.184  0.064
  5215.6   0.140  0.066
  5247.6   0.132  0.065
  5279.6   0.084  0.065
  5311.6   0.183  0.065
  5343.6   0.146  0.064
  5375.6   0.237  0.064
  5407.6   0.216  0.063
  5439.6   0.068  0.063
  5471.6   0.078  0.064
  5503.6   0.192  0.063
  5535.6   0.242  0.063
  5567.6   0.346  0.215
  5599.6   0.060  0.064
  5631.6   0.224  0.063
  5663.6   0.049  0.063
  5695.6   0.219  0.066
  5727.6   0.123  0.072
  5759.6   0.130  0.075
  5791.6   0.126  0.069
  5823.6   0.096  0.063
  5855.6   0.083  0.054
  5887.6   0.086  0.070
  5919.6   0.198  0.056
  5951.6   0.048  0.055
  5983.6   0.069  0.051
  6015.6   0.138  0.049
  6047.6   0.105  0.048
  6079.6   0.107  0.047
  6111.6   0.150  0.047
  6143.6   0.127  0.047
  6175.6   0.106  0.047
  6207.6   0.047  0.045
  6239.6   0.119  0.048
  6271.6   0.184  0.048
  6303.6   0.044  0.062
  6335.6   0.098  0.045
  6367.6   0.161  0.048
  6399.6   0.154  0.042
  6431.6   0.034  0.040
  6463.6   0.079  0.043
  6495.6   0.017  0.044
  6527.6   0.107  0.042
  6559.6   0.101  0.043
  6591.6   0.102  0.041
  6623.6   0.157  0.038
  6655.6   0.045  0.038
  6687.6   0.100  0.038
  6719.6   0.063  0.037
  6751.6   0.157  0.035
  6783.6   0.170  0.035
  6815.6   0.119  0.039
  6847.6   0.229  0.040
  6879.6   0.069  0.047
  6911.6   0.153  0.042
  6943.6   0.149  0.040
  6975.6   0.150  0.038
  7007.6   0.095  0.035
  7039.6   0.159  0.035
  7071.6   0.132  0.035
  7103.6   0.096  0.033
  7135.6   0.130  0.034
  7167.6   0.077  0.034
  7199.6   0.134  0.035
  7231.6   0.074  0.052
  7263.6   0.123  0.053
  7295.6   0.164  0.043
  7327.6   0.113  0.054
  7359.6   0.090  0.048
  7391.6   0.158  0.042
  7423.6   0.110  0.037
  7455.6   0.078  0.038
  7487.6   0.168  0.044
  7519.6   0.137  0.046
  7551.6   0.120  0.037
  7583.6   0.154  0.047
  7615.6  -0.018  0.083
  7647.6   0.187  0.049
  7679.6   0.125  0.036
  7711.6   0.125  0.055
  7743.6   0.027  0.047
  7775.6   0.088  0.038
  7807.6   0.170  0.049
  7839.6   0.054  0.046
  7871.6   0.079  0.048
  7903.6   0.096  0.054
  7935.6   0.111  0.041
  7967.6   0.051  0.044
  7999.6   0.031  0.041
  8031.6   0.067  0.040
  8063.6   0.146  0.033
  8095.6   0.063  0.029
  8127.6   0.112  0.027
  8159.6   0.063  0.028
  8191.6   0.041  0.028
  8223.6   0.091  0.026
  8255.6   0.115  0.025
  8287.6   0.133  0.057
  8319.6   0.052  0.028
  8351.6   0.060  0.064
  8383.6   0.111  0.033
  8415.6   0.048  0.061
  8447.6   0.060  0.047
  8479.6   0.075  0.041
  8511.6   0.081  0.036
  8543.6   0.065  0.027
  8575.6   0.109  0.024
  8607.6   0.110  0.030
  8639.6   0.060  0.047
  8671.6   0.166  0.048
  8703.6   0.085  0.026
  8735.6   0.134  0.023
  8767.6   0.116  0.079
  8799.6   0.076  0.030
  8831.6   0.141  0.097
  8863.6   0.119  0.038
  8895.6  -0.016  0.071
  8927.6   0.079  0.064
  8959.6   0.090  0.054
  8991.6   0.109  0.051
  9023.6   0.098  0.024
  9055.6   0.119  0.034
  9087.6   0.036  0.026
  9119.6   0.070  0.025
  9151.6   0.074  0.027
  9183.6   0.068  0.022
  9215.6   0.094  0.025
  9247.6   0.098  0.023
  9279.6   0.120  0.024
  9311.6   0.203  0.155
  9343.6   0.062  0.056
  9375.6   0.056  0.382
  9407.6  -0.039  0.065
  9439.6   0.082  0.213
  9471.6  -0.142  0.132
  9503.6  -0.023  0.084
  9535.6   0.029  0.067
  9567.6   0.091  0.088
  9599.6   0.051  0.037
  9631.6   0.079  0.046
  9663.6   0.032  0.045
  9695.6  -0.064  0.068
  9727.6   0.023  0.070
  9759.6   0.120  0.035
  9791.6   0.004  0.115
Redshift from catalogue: 0.07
